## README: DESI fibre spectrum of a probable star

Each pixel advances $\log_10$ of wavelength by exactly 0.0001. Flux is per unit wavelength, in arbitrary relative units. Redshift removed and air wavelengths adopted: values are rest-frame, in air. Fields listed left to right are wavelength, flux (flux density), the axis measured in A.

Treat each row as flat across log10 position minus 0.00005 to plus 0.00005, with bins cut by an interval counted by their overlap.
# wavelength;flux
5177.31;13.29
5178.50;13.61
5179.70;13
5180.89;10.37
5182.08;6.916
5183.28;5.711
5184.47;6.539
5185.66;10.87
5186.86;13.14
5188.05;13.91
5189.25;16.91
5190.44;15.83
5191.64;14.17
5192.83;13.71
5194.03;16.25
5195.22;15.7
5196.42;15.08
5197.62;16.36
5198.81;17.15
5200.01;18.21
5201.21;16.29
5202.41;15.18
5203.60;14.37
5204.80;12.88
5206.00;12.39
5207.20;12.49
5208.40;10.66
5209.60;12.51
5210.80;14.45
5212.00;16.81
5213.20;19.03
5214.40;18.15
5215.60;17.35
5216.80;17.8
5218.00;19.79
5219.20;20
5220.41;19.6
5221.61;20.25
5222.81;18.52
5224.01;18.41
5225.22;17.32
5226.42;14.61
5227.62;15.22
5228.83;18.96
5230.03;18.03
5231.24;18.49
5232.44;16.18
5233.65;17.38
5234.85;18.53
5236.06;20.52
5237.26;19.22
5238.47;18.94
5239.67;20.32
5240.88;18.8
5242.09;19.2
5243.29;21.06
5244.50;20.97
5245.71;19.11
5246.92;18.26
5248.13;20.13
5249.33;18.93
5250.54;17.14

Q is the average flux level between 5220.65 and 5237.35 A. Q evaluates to 18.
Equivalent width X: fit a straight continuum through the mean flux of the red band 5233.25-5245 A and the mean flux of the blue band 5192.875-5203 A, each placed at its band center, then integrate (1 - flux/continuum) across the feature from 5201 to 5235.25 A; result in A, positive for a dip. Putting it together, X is 2.4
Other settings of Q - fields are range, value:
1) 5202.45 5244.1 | 17.3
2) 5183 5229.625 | 15.5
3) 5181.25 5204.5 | 13.8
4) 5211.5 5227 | 18.3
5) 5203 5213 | 13.6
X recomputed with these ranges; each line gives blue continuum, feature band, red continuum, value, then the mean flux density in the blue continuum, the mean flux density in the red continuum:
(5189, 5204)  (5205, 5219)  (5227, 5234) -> 0.8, 15.8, 17.4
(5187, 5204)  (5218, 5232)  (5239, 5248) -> -0.1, 15.6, 19.7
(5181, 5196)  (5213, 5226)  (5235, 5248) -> -1.6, 12.4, 19.6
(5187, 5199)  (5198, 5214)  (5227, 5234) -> 1.2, 15.4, 17.4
